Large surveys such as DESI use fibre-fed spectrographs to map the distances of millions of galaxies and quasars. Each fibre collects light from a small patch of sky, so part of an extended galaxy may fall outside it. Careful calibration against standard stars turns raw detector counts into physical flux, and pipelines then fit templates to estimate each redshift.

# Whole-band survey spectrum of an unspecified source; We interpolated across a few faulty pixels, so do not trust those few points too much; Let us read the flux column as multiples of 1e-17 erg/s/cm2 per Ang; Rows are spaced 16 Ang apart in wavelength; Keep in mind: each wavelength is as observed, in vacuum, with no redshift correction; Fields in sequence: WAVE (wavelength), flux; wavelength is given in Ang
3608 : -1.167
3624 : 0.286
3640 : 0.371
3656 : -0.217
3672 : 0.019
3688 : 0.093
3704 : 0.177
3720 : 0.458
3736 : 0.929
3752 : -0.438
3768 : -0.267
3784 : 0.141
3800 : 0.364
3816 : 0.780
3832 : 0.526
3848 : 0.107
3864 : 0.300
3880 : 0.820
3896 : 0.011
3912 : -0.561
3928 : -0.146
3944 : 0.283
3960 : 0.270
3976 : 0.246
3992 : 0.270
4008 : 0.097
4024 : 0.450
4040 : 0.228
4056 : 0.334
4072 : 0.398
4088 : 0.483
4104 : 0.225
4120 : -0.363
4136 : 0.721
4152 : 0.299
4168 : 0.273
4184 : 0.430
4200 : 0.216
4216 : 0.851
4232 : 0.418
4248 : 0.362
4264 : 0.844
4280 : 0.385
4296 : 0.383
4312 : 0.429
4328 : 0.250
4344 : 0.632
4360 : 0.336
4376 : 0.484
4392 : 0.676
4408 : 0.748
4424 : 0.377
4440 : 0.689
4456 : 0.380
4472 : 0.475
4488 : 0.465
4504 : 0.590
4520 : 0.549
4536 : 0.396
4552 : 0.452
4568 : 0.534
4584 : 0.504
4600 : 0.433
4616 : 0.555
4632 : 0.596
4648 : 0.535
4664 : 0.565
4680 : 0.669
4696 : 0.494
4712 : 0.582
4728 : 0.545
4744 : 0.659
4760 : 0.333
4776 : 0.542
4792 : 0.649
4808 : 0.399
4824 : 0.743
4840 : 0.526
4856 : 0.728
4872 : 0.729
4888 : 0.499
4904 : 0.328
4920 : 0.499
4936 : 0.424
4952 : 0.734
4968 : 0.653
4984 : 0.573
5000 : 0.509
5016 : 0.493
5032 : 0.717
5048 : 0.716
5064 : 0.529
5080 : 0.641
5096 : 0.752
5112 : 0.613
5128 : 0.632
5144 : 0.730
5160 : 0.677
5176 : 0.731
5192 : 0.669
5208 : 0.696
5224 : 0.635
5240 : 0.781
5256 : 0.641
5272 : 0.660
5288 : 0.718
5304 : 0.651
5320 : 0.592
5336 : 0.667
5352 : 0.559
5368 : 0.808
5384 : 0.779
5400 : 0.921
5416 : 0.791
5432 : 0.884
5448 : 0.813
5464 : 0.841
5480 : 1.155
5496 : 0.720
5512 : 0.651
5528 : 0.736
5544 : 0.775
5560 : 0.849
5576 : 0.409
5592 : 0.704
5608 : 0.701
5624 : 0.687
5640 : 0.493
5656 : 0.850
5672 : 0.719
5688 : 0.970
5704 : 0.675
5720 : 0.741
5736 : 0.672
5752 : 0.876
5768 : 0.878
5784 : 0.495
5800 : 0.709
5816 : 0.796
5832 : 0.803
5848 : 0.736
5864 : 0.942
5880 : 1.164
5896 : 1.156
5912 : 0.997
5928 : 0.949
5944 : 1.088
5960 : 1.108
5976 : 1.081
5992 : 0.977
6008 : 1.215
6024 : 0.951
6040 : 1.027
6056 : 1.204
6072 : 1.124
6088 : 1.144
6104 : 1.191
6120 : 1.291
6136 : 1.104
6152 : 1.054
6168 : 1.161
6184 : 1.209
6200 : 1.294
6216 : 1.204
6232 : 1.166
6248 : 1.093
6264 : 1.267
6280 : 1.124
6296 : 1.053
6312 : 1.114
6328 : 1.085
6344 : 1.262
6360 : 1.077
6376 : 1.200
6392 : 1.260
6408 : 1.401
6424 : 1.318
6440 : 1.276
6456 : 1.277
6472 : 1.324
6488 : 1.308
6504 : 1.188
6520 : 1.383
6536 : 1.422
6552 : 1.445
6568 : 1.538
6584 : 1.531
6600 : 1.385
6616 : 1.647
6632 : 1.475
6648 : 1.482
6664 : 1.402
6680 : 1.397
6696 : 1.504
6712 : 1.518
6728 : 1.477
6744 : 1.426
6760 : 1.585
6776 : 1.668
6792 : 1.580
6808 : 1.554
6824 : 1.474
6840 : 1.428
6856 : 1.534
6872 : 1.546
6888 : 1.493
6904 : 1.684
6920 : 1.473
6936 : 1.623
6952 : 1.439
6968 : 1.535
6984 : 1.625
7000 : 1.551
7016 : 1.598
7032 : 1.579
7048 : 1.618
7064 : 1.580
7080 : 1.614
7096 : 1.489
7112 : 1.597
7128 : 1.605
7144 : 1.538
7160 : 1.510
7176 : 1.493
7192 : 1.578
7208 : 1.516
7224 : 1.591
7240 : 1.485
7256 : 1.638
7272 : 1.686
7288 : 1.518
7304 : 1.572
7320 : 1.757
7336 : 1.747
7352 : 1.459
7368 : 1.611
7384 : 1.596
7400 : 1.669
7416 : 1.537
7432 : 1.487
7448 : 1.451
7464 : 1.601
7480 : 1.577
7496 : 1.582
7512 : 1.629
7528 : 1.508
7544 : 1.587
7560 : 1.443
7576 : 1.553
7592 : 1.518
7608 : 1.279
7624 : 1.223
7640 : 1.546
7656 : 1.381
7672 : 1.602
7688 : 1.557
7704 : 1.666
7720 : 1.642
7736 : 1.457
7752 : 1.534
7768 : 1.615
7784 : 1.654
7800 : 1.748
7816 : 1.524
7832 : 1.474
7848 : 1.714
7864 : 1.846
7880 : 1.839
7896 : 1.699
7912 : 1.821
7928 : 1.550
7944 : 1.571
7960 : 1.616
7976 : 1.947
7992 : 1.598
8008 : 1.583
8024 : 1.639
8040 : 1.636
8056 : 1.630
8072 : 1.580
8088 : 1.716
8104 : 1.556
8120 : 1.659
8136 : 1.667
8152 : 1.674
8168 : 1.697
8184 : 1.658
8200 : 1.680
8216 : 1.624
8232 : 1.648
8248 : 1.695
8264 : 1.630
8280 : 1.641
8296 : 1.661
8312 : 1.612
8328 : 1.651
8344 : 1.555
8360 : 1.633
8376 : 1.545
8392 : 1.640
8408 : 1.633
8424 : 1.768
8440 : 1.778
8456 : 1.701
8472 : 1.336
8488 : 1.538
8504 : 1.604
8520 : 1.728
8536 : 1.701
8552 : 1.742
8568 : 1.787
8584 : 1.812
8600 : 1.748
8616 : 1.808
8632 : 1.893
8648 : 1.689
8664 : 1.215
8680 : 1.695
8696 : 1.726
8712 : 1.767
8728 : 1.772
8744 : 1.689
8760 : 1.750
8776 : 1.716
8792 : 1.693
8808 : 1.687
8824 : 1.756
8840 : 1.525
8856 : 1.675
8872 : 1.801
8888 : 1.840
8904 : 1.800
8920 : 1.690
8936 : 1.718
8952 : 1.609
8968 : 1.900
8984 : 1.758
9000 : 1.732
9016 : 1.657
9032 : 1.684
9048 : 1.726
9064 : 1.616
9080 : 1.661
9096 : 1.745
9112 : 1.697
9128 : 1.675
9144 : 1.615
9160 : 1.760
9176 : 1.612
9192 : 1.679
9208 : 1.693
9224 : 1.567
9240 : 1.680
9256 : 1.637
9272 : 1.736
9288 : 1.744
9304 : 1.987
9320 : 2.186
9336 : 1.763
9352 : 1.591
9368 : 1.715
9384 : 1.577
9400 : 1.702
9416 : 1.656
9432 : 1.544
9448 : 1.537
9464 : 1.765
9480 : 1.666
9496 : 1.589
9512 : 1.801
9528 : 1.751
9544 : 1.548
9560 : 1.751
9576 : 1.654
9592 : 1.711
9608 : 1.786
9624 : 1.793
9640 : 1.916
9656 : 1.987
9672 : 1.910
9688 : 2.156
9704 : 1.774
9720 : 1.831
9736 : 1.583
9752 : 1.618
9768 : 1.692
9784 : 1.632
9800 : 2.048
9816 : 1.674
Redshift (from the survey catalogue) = 0.470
